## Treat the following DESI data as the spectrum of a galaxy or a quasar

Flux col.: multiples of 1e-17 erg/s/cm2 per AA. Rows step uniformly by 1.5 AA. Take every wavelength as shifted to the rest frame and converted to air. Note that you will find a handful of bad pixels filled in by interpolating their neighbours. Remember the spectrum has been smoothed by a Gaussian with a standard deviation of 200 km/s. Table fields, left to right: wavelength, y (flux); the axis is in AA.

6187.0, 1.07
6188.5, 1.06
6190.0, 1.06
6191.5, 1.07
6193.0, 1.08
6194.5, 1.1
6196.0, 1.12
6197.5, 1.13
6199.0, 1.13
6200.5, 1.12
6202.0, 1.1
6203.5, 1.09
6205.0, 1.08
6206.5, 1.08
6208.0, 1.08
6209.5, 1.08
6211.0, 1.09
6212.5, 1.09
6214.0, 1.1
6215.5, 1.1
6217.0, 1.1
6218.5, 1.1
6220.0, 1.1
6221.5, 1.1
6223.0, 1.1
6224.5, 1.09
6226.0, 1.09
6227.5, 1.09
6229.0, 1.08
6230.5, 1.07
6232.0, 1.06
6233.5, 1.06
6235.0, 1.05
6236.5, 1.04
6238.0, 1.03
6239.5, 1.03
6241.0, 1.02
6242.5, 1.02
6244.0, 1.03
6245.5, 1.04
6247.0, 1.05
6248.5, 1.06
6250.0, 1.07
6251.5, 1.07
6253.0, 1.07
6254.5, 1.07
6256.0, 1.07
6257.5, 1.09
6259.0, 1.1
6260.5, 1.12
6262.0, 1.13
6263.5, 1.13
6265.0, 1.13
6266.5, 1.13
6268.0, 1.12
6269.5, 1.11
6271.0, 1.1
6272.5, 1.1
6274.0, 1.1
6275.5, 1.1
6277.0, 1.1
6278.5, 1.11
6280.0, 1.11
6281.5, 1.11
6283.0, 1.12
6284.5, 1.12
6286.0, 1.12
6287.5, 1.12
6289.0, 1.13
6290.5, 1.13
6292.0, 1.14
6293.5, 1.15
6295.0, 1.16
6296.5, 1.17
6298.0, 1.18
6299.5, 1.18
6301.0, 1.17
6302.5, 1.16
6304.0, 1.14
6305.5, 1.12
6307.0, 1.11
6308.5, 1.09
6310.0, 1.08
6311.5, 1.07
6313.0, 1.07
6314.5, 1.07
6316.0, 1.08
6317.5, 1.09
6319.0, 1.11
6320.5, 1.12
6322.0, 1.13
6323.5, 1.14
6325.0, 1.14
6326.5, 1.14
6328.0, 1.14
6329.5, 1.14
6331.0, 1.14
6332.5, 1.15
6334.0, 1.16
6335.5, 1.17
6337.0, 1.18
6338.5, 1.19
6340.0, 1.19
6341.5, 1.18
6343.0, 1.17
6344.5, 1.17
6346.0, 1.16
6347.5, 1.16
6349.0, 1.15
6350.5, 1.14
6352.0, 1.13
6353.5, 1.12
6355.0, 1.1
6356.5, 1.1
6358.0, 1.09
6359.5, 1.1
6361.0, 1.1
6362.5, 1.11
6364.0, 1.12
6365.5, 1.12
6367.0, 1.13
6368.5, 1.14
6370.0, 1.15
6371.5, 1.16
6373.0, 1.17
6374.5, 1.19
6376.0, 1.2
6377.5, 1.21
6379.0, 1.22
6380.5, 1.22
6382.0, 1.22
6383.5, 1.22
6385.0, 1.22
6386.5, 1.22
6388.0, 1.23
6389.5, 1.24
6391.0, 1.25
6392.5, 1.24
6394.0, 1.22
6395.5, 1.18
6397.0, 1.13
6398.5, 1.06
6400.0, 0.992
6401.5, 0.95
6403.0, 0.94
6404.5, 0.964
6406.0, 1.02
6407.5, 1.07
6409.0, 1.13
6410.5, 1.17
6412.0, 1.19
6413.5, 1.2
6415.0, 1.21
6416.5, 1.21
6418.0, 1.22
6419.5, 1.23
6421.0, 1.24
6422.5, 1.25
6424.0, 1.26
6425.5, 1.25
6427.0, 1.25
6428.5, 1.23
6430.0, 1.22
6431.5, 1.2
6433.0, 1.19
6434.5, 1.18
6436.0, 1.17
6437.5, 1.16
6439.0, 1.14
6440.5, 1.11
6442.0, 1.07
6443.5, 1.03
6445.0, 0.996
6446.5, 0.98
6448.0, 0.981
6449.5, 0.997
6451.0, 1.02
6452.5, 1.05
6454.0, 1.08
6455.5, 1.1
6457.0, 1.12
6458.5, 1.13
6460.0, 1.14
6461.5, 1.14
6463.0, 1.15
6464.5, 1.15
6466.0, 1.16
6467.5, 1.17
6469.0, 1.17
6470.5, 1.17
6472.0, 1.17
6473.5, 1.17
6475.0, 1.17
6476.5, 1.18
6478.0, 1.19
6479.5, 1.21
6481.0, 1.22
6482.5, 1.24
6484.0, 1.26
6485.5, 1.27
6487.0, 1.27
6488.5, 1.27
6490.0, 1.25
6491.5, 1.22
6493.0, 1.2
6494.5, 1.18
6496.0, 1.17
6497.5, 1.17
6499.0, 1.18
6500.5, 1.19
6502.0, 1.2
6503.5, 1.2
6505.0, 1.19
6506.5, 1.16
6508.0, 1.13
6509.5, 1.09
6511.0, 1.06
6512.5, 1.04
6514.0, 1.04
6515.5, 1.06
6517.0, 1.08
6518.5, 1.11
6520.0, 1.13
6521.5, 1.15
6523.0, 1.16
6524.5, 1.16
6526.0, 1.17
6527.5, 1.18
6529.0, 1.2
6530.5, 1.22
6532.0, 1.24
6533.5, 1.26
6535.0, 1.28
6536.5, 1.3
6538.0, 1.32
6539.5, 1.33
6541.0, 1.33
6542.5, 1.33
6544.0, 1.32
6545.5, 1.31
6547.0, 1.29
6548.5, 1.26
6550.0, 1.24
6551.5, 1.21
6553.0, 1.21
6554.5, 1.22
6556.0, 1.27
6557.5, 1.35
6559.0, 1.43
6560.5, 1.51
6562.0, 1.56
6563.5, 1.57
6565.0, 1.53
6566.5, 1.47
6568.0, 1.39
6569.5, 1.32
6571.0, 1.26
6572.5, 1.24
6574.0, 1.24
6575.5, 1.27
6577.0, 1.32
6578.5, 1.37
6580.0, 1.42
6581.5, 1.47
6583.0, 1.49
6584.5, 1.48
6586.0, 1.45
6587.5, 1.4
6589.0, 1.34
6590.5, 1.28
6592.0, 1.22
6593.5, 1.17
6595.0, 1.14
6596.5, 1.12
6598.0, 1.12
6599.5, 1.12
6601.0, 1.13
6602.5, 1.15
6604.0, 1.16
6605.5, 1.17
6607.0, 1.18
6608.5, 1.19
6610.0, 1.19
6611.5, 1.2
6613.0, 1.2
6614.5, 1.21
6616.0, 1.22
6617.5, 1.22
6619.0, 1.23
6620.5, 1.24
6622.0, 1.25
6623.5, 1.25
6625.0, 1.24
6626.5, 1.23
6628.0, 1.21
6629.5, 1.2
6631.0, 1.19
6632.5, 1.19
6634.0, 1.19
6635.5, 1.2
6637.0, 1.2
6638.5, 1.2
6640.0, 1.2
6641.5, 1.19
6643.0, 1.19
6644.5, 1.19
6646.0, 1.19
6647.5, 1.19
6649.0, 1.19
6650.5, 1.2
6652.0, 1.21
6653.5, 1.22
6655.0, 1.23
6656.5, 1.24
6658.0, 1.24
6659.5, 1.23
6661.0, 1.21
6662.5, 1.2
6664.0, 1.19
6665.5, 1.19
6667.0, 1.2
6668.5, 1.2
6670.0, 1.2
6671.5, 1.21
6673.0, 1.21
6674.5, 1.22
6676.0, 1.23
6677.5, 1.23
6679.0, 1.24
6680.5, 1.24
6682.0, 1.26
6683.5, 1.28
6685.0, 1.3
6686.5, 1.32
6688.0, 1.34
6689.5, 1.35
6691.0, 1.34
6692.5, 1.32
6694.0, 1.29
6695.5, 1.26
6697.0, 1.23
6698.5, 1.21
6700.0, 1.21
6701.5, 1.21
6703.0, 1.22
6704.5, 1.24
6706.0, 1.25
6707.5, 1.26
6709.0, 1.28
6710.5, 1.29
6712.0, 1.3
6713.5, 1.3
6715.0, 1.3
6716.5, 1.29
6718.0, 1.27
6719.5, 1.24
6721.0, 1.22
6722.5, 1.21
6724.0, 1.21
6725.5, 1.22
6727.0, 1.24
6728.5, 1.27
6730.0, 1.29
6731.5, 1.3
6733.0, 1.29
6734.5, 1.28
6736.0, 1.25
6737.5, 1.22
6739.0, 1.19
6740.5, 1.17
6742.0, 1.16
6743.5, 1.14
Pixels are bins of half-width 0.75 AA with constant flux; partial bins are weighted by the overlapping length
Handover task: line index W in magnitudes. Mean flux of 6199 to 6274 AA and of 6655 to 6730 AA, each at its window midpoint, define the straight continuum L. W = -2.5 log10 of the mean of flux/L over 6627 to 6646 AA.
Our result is 0.03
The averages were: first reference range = 1.08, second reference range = 1.25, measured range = 1.2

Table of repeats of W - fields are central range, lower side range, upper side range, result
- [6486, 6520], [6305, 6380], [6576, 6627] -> 0.046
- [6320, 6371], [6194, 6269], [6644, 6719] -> -0.015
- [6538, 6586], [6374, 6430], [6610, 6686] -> -0.131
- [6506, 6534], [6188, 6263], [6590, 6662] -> 0.028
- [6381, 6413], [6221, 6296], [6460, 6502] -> 0.017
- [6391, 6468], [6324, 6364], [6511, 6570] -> 0.061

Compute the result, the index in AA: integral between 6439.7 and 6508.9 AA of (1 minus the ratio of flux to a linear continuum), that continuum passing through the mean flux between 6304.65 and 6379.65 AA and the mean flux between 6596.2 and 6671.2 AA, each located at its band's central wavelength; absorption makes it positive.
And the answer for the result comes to 0.8 AA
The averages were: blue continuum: 1.14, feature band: 1.15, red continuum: 1.2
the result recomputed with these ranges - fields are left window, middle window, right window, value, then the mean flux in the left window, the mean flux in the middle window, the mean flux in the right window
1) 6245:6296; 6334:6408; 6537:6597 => 2.4 AA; 1.11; 1.15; 1.34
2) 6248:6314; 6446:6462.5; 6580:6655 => 1.4 AA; 1.11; 1.07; 1.23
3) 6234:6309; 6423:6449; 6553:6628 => 1.2 AA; 1.1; 1.14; 1.29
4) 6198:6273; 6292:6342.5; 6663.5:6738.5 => -1.1 AA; 1.08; 1.14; 1.25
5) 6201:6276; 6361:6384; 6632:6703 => -0.8 AA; 1.08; 1.17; 1.23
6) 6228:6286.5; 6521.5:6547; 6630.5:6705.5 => -1.6 AA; 1.08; 1.25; 1.23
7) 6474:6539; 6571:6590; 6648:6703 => -2.5 AA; 1.19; 1.37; 1.24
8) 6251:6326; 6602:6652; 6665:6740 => 1.1 AA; 1.12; 1.2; 1.25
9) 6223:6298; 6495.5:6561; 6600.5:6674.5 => -2.3 AA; 1.09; 1.21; 1.2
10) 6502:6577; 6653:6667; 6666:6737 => 0.5 AA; 1.25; 1.22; 1.26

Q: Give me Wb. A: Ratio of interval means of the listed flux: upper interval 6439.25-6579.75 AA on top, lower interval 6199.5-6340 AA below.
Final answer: 1.09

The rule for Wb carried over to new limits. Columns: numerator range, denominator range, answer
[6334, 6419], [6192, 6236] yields 1.05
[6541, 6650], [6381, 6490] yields 1.10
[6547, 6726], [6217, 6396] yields 1.12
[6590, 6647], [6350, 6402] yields 1.03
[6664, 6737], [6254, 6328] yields 1.12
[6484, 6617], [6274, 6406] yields 1.10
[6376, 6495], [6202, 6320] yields 1.06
